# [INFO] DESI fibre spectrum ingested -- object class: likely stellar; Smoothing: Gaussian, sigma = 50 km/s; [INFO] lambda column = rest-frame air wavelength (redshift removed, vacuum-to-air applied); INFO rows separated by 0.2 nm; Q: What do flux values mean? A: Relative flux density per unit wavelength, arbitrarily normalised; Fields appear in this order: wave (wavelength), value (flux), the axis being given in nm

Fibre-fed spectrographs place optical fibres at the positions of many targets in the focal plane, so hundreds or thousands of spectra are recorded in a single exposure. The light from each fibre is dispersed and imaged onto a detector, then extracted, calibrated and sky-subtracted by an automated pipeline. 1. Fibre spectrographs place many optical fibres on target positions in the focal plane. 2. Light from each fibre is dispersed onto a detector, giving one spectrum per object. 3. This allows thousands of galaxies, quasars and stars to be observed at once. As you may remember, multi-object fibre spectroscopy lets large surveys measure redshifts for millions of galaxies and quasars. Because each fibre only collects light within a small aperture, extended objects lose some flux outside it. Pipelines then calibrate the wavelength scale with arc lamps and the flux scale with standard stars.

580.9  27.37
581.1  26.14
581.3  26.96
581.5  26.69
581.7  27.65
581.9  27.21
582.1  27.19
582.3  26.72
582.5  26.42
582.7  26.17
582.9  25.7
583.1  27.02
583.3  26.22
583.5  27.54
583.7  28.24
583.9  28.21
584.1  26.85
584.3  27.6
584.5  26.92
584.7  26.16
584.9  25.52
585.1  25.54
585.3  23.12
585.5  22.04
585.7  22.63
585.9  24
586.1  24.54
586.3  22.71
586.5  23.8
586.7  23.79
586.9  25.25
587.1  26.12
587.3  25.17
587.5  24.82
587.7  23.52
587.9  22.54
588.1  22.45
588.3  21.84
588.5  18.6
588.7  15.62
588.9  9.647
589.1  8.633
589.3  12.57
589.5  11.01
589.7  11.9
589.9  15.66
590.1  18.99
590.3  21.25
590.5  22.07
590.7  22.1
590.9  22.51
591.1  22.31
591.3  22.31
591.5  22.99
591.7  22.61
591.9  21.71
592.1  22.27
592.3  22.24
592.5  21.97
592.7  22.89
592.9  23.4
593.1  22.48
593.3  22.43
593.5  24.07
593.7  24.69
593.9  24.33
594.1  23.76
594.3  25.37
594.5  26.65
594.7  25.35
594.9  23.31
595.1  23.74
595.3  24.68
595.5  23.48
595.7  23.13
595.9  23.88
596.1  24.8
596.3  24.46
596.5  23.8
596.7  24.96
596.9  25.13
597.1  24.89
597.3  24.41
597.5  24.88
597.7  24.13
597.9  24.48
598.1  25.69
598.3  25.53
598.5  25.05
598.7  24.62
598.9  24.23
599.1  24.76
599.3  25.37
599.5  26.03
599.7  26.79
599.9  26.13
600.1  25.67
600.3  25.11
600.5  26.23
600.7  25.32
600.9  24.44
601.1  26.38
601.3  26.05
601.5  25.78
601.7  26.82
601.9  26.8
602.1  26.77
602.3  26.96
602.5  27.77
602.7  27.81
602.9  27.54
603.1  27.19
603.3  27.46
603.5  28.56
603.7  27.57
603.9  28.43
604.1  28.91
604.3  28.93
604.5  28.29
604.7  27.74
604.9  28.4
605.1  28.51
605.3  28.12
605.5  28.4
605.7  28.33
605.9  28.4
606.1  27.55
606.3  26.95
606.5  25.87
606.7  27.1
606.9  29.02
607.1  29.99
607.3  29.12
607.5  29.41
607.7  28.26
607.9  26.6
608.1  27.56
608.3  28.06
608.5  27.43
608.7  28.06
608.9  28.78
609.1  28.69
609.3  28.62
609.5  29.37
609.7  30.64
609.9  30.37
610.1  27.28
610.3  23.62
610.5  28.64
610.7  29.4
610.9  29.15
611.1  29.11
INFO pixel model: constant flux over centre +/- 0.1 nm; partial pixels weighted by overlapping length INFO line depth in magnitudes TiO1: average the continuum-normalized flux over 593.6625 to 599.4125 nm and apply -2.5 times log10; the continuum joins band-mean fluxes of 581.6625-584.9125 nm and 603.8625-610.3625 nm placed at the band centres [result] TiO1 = 0.13 mag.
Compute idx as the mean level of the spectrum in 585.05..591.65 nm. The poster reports 20.6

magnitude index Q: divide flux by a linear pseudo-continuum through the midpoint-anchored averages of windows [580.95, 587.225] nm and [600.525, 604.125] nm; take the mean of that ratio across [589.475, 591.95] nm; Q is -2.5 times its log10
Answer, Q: 0.29 mag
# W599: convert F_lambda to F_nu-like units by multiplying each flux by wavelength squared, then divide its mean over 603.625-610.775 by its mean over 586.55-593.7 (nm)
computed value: 1.4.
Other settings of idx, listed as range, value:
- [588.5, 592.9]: 18.8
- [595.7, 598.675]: 24.7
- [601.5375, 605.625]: 27.8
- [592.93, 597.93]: 24.3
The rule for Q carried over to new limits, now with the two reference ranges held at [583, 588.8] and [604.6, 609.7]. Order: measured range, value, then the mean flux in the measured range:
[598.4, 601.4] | 0.06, 25.5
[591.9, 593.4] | 0.14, 22.5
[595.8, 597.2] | 0.08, 24.6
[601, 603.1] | 0.02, 26.9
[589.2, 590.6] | 0.48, 16.2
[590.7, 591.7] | 0.13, 22.5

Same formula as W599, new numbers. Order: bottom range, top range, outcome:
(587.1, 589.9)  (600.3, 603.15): 1.56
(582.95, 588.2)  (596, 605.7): 1.10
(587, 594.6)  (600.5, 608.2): 1.38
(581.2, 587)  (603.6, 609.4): 1.18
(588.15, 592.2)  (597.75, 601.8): 1.43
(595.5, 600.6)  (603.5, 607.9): 1.16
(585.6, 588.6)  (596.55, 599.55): 1.10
